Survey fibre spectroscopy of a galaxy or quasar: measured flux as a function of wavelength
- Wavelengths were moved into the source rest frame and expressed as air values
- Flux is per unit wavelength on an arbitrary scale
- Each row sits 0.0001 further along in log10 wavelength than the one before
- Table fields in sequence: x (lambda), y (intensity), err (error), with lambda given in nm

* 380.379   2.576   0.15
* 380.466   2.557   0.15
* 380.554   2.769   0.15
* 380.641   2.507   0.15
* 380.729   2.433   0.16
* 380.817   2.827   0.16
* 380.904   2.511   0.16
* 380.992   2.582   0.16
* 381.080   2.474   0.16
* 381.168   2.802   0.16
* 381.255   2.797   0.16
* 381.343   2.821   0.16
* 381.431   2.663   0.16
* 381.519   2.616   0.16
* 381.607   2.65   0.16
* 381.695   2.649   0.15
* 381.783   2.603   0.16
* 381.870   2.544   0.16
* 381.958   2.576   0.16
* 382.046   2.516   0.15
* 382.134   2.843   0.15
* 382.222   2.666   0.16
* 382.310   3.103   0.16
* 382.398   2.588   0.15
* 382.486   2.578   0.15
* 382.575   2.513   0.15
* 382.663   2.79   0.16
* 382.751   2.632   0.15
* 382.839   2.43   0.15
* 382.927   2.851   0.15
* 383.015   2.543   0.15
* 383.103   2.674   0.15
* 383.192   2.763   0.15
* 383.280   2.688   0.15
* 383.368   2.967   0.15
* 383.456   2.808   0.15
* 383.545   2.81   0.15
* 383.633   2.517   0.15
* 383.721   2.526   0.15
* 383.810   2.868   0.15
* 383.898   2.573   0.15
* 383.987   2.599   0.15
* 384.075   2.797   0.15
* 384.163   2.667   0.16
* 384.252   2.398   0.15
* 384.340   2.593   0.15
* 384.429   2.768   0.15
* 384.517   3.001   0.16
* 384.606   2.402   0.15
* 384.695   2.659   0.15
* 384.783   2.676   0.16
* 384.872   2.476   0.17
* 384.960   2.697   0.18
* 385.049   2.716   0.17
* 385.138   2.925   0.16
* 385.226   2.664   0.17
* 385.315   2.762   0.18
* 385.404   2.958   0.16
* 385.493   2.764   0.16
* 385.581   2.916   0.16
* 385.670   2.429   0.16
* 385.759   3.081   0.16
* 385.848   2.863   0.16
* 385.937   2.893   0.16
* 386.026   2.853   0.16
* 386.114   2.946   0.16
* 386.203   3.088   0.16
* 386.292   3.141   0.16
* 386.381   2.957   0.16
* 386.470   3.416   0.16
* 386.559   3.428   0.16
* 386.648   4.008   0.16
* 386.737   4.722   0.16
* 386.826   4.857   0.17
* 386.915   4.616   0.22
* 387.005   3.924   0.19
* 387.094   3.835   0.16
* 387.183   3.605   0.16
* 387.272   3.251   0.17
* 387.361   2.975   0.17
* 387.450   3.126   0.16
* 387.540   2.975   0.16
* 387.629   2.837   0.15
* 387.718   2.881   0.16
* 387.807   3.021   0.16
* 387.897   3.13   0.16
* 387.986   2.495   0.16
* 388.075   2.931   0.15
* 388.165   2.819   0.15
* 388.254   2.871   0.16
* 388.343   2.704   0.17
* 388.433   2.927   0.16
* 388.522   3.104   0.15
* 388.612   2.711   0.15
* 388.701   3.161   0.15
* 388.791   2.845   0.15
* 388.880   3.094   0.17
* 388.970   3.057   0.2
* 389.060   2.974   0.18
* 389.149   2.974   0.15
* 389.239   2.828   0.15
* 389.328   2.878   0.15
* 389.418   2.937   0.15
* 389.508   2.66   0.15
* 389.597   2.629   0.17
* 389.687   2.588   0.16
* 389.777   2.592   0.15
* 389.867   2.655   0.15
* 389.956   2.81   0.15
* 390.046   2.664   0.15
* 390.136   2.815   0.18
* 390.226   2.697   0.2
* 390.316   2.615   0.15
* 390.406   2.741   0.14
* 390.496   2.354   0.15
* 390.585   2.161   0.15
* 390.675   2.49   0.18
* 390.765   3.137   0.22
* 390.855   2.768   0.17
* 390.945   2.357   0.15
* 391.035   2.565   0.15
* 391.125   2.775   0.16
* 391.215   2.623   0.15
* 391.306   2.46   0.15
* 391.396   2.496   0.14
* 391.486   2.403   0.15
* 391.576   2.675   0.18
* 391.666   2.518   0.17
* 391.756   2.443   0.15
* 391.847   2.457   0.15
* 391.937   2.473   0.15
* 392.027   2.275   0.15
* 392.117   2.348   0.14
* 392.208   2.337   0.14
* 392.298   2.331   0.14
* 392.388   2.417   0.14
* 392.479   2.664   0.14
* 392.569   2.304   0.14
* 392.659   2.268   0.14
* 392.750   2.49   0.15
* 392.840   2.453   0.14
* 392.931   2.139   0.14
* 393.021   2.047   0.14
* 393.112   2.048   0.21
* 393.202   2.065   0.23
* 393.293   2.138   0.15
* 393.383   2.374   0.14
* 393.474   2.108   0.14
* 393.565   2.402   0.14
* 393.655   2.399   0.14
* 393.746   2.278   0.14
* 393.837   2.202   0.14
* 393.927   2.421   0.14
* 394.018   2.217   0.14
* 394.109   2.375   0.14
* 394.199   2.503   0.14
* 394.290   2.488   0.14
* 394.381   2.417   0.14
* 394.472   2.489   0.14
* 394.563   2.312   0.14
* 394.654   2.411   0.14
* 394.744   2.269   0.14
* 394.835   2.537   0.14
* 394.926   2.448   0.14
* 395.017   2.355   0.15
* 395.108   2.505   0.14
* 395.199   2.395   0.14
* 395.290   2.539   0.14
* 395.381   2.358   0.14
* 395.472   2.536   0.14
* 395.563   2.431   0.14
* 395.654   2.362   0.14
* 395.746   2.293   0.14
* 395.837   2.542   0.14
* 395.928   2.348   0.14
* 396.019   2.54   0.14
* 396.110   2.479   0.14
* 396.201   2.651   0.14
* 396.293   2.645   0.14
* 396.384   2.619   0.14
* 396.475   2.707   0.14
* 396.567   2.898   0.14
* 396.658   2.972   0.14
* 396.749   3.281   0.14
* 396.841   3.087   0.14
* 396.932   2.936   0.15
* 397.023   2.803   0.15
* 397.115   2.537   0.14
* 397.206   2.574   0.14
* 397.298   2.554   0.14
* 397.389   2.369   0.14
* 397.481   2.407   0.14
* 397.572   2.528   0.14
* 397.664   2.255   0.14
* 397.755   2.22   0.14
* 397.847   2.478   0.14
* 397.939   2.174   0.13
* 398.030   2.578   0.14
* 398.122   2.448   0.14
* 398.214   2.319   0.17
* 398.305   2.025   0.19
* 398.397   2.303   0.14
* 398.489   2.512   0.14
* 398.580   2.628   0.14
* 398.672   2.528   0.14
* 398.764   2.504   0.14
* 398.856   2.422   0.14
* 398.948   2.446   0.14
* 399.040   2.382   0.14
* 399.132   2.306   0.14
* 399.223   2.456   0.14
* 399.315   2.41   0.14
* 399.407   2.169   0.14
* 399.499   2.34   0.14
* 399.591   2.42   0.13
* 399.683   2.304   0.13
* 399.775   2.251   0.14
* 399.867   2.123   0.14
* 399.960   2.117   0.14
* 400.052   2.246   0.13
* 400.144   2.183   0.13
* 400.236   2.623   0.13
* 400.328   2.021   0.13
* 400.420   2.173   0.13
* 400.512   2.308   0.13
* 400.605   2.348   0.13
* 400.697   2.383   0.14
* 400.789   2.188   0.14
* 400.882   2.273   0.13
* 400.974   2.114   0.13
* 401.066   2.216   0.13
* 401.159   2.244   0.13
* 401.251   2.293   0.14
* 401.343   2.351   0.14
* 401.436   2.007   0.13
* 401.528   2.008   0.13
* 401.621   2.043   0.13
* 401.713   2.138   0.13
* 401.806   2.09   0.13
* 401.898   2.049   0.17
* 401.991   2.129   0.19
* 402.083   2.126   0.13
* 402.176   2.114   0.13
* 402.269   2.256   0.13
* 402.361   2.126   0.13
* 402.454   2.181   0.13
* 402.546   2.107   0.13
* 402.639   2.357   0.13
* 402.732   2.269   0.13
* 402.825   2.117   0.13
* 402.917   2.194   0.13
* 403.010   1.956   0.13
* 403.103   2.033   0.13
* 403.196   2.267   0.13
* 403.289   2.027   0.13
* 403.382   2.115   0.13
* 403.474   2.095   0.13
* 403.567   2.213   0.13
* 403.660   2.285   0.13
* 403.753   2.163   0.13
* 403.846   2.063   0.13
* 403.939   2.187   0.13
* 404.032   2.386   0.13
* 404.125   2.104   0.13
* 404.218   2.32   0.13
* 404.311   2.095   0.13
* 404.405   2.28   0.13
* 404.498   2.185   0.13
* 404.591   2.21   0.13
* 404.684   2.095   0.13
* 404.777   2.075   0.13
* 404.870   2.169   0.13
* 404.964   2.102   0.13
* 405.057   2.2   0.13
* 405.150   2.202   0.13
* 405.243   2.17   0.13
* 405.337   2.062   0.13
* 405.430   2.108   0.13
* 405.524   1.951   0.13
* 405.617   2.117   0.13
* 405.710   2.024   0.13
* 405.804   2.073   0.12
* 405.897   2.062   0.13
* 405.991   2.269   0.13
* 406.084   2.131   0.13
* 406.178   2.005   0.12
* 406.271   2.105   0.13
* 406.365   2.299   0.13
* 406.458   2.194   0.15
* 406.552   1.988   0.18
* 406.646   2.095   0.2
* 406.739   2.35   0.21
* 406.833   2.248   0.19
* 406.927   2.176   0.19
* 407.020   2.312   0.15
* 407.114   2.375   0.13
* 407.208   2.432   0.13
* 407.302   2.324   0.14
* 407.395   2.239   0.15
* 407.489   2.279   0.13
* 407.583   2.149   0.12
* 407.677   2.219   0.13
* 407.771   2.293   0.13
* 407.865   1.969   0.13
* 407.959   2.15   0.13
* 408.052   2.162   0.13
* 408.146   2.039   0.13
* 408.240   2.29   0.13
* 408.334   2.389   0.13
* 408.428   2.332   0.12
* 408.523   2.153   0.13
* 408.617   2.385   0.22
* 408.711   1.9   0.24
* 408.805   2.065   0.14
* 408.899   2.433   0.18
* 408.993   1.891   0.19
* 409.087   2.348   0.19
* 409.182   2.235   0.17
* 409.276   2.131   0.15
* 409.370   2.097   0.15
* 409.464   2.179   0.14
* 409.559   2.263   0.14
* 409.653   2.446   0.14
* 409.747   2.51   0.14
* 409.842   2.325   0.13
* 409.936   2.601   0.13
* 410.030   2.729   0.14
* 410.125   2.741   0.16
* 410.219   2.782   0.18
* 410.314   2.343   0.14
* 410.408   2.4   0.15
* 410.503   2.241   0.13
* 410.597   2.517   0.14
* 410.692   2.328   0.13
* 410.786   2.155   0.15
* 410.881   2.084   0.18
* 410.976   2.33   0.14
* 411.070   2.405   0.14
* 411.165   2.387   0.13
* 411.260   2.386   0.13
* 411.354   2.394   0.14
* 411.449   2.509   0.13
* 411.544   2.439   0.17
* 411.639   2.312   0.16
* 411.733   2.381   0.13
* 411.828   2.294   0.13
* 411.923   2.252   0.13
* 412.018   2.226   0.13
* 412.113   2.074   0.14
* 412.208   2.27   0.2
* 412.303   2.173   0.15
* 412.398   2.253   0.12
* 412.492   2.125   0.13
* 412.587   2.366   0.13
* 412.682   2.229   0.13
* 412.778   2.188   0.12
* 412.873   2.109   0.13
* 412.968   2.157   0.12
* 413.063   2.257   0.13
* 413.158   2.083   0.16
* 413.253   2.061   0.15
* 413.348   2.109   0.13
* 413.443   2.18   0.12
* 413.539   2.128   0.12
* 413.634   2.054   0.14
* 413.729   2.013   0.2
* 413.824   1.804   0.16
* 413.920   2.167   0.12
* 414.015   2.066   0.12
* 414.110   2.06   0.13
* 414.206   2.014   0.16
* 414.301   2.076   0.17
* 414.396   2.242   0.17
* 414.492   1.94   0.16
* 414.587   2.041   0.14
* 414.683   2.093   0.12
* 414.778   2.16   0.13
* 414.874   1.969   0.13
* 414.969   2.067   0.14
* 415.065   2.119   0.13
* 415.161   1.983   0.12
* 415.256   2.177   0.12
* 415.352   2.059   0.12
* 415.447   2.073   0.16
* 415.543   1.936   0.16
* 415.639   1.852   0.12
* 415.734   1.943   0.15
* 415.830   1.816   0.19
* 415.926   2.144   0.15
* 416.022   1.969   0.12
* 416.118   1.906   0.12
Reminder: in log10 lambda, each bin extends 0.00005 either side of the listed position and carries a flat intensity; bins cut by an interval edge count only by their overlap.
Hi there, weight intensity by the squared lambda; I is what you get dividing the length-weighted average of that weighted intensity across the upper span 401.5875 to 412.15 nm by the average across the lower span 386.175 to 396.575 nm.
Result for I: 0.89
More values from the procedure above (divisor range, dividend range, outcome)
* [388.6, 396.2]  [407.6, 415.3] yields 0.98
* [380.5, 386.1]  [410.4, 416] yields 0.93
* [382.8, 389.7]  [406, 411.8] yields 0.87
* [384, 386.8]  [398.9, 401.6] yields 0.83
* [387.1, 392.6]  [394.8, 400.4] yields 0.94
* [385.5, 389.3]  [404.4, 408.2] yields 0.75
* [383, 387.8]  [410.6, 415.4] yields 0.83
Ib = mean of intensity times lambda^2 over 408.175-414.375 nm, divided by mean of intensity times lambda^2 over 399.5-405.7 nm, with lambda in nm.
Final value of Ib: 1.08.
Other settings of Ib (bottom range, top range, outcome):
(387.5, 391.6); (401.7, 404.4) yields 0.84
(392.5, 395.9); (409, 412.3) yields 1.08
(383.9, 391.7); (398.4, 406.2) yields 0.82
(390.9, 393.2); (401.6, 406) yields 0.94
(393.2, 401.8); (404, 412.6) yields 0.99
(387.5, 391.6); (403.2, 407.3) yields 0.85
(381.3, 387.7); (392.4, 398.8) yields 0.89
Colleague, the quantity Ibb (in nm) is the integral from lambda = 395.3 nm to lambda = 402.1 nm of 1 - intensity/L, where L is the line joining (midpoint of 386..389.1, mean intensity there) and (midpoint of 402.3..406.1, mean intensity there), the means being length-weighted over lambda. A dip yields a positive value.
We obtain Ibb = 0.32 nm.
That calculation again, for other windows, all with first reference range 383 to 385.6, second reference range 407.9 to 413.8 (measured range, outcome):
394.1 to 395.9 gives 0.072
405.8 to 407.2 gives 0.090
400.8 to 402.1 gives 0.147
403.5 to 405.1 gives 0.130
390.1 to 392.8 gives 0.078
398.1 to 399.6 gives 0.048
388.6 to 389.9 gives -0.108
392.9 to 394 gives 0.144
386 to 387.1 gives -0.419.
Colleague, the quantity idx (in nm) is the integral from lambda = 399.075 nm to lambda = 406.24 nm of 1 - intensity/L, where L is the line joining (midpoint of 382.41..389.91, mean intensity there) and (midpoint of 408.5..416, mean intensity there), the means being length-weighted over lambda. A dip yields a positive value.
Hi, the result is 0.84 nm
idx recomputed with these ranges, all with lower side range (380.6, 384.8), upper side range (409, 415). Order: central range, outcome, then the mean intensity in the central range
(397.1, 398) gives 0.015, 2.41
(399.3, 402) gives 0.210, 2.22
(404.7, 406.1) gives 0.133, 2.11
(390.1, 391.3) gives -0.032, 2.62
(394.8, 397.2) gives -0.133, 2.61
